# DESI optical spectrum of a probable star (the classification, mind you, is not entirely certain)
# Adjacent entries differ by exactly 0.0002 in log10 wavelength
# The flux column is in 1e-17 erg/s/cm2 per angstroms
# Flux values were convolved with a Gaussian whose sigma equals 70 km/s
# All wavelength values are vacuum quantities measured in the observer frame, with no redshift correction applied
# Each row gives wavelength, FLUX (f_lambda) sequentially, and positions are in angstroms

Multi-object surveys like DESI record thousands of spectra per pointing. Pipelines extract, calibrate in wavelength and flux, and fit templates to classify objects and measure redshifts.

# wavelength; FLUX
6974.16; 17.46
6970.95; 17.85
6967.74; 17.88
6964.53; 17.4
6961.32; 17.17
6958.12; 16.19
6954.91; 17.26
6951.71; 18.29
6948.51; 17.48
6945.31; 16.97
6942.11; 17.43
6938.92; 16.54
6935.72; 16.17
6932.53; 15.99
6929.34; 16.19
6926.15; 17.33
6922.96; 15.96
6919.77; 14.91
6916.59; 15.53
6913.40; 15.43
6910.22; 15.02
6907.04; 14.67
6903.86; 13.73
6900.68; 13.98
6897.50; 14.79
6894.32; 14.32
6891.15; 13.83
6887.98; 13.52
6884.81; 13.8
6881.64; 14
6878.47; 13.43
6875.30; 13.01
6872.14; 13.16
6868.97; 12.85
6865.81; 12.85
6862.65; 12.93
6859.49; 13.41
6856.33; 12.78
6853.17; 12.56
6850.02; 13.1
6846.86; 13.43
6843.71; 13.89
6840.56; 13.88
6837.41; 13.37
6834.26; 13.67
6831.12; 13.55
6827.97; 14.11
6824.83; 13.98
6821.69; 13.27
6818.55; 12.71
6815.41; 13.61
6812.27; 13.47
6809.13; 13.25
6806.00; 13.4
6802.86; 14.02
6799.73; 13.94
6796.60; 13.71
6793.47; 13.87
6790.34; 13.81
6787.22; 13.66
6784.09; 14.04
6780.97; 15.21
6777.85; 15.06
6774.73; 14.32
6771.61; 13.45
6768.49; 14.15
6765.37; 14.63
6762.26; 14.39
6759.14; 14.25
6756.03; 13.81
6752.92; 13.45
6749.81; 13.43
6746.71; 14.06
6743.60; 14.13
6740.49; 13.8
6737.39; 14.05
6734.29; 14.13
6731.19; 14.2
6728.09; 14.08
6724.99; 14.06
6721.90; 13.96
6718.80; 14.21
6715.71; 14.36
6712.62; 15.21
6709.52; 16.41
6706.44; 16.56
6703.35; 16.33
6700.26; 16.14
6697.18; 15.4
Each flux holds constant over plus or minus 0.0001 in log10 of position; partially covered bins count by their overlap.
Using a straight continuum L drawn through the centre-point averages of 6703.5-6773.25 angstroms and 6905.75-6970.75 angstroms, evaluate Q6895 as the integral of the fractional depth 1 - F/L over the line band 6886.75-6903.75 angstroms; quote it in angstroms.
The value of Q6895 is 2.1 angstroms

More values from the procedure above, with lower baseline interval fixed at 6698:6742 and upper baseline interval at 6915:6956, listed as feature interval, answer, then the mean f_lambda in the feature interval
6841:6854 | 2.1 angstroms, 13.3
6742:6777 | 2.6 angstroms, 14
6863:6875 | 2.3 angstroms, 13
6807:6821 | 2.1 angstroms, 13.3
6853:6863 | 1.9 angstroms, 13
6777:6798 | 1.7 angstroms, 14.2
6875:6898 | 3.4 angstroms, 13.8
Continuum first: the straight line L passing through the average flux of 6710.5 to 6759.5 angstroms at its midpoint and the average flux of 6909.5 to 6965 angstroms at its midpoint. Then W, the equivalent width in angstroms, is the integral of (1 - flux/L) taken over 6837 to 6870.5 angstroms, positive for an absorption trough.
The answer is 5.04 angstroms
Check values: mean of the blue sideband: 14.1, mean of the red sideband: 16.5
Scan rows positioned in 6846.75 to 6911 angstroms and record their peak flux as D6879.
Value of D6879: 15.02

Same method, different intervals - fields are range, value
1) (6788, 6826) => 14.02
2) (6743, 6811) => 15.21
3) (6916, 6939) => 17.33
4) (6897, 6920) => 15.53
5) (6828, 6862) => 13.89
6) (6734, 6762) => 14.25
